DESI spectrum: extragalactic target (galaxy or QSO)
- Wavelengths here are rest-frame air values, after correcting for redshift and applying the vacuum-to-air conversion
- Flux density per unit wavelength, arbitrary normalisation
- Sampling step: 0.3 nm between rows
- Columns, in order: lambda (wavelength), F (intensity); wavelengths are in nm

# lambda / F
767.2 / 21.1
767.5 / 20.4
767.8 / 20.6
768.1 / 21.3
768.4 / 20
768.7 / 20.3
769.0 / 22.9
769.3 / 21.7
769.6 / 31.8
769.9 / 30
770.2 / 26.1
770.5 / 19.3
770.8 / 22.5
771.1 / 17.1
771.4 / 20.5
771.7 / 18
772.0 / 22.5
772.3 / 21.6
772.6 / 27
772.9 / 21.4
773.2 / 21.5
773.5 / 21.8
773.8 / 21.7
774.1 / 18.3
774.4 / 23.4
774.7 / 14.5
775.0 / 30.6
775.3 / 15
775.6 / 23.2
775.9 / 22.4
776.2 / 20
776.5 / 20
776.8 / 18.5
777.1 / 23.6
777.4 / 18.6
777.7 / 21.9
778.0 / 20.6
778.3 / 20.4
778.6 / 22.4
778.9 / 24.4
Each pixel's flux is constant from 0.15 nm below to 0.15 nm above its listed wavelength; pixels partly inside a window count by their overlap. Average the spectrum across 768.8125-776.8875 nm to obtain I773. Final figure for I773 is 22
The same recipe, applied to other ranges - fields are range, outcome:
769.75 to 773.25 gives 22.3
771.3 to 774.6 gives 21.5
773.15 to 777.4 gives 20.9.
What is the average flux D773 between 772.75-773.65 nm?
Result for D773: 21.6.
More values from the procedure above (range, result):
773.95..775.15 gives 21.7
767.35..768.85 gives 20.5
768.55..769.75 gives 24.2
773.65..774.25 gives 20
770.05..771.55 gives 21.1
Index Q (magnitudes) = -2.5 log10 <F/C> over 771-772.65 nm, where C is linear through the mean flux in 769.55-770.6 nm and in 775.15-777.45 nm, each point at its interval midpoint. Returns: 0.19 mag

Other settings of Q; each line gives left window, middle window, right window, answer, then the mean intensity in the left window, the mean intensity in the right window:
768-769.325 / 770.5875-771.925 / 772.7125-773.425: 0.10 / 21.2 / 21.8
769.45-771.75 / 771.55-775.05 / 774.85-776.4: 0.05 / 23.4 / 22.2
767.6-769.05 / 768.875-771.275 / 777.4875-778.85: -0.14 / 20.9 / 21.4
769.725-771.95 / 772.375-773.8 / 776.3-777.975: -0.06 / 22.1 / 20.5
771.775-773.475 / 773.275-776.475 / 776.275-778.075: 0.02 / 22.5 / 20.5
